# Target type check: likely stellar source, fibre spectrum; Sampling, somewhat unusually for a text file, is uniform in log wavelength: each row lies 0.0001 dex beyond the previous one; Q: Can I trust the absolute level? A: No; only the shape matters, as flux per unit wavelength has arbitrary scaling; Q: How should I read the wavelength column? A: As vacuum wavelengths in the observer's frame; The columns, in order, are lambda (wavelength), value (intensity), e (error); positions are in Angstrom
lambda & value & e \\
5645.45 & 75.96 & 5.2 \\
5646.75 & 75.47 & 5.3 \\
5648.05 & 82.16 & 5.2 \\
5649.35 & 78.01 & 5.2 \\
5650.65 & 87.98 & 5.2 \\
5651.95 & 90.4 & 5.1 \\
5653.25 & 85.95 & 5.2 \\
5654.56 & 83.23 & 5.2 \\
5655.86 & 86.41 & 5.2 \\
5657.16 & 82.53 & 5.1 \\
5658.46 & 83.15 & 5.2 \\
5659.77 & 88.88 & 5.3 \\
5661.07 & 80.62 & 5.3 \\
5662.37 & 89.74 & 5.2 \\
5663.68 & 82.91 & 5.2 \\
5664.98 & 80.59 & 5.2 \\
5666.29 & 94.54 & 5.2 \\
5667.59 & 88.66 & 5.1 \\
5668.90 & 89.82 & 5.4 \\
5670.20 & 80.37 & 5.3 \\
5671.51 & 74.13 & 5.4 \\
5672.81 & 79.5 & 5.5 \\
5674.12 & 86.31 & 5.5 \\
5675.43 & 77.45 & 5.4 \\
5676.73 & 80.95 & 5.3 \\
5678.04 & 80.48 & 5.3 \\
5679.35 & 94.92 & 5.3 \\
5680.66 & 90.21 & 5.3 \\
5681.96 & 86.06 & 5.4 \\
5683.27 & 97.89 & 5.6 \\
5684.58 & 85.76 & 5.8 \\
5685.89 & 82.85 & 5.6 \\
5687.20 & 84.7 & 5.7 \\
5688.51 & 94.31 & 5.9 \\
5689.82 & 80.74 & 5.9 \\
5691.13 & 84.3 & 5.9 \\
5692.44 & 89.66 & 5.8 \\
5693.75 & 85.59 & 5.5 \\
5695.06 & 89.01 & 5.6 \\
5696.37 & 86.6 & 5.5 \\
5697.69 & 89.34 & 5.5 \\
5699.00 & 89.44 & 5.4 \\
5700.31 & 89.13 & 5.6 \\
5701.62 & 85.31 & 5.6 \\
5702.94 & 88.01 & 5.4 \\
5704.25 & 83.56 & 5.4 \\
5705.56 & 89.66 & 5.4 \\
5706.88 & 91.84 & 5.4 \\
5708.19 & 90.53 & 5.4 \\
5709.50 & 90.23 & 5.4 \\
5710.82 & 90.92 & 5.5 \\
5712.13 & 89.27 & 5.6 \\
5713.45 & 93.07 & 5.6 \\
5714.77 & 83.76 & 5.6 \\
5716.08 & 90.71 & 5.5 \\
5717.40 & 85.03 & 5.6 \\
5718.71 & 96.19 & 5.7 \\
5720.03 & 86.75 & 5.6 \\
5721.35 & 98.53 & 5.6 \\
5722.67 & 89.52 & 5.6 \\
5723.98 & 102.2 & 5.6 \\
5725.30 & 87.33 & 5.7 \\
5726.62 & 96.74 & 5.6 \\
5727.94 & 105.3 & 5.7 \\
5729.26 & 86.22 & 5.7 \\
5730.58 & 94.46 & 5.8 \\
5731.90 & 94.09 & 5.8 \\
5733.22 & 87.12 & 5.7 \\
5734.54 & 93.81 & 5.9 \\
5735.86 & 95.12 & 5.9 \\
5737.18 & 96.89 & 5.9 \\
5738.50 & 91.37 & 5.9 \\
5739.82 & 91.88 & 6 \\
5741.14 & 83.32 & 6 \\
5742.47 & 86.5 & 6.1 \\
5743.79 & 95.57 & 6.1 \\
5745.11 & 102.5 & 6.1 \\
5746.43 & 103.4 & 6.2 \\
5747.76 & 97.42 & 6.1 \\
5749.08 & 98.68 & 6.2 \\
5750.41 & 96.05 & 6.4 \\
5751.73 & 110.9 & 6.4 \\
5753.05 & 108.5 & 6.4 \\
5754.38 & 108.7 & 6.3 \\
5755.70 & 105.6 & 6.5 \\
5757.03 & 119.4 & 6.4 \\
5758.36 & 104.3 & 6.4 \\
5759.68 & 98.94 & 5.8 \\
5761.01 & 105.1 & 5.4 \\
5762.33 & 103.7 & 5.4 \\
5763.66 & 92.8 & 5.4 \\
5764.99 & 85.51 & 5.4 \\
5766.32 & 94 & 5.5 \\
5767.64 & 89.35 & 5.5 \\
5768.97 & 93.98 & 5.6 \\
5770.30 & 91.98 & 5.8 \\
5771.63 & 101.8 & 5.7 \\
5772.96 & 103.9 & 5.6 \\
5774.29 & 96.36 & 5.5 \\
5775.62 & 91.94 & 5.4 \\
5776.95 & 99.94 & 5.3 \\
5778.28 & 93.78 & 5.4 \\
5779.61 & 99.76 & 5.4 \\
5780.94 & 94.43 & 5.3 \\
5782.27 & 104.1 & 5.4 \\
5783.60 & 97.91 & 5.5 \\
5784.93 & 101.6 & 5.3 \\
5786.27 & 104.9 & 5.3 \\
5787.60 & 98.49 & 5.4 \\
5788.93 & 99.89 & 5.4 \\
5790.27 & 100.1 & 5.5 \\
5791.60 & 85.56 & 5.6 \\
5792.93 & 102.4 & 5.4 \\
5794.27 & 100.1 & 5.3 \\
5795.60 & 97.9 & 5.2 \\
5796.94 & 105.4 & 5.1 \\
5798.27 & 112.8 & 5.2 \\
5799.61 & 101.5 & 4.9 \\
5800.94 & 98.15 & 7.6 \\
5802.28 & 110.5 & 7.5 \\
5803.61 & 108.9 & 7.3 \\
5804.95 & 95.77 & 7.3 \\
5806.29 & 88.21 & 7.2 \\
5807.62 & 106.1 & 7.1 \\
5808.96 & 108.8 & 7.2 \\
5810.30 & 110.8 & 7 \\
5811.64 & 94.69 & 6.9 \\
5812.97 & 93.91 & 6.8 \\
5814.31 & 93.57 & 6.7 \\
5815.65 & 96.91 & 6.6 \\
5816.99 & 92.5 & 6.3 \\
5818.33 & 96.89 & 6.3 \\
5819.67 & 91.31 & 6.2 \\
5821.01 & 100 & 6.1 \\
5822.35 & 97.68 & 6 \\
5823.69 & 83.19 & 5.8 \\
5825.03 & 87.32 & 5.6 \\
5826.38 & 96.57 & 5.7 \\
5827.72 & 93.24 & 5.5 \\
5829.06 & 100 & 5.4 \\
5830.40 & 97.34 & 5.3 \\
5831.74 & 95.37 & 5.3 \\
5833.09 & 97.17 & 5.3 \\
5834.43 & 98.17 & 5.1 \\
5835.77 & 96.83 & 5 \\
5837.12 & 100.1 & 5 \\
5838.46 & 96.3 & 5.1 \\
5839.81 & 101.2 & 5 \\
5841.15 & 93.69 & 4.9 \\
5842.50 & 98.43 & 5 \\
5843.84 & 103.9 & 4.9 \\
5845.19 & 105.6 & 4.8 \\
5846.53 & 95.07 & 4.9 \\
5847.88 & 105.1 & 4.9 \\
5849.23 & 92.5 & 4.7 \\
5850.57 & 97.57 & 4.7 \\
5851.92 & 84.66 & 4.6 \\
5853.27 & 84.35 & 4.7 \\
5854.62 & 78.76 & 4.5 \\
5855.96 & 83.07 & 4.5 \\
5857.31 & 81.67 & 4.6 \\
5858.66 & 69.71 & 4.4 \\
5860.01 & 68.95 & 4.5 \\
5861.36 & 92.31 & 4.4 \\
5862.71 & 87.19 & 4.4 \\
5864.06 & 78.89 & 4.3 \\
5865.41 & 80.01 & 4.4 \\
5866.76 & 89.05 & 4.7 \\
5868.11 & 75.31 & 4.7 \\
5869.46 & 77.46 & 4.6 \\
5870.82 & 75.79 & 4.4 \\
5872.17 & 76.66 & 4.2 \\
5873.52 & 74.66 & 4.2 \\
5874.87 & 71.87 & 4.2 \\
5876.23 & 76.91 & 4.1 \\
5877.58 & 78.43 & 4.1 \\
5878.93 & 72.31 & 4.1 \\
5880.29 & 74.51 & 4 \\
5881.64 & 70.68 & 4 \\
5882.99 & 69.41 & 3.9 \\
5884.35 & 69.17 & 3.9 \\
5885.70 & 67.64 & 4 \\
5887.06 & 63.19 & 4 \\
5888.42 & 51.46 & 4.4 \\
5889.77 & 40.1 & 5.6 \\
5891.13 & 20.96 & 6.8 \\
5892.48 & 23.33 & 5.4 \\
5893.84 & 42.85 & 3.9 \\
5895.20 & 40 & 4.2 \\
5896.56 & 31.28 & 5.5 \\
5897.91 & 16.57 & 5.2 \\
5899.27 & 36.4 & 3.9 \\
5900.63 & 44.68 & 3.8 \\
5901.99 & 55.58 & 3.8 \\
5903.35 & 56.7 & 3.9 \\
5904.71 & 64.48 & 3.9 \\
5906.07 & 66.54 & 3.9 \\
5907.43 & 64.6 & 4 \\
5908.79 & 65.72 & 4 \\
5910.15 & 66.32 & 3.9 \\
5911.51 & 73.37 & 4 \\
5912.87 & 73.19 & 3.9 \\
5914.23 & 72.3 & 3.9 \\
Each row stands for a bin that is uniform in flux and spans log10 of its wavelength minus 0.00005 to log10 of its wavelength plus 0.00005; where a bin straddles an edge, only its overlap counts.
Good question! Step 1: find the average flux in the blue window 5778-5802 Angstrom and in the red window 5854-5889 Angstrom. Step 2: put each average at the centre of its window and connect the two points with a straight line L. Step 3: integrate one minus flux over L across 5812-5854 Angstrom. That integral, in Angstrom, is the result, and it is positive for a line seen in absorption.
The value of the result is -4.3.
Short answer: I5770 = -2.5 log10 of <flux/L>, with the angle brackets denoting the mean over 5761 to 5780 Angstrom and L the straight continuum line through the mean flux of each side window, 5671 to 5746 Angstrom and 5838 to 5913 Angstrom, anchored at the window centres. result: -0.16 mag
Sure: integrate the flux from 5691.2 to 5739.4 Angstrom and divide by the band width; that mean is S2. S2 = 90.8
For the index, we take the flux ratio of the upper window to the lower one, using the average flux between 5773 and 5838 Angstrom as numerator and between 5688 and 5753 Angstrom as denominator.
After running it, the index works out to 1.07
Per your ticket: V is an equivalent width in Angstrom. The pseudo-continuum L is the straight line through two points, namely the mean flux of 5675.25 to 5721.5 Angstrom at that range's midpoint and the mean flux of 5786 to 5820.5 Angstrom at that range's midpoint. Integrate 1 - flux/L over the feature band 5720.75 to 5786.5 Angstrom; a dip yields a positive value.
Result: -2.3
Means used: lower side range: 88.1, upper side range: 99.8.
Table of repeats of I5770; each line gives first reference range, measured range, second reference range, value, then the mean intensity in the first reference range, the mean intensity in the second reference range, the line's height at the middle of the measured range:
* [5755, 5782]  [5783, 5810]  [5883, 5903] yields -0.178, 98.4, 44.2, 86.2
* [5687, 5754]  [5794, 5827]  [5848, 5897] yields -0.239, 92.1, 70.3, 79.2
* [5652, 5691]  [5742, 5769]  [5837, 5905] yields -0.249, 85.4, 72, 79.8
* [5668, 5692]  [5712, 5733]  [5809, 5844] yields -0.047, 85.1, 96.5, 88.4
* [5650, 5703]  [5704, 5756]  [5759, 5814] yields -0.021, 86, 99.2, 92.4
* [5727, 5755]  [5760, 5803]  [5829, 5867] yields -0.047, 96.5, 91.4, 94.6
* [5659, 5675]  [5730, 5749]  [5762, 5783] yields -0.018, 84.5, 96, 92.4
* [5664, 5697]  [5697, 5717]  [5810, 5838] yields -0.016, 85.8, 95.7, 87.6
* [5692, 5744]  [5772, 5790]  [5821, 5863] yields -0.085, 90.7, 92.5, 91.6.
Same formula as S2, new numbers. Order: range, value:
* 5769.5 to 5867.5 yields 95.6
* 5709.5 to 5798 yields 96.7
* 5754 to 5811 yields 100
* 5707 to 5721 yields 89.9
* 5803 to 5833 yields 96.7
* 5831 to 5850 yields 98.5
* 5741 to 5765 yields 101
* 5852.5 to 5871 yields 80.3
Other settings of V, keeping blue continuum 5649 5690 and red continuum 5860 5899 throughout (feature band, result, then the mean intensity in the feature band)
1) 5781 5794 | -4.63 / 99.2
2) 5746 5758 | -4.46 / 105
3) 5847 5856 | -3.17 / 90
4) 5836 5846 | -4.74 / 99.7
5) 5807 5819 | -4.89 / 99.3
